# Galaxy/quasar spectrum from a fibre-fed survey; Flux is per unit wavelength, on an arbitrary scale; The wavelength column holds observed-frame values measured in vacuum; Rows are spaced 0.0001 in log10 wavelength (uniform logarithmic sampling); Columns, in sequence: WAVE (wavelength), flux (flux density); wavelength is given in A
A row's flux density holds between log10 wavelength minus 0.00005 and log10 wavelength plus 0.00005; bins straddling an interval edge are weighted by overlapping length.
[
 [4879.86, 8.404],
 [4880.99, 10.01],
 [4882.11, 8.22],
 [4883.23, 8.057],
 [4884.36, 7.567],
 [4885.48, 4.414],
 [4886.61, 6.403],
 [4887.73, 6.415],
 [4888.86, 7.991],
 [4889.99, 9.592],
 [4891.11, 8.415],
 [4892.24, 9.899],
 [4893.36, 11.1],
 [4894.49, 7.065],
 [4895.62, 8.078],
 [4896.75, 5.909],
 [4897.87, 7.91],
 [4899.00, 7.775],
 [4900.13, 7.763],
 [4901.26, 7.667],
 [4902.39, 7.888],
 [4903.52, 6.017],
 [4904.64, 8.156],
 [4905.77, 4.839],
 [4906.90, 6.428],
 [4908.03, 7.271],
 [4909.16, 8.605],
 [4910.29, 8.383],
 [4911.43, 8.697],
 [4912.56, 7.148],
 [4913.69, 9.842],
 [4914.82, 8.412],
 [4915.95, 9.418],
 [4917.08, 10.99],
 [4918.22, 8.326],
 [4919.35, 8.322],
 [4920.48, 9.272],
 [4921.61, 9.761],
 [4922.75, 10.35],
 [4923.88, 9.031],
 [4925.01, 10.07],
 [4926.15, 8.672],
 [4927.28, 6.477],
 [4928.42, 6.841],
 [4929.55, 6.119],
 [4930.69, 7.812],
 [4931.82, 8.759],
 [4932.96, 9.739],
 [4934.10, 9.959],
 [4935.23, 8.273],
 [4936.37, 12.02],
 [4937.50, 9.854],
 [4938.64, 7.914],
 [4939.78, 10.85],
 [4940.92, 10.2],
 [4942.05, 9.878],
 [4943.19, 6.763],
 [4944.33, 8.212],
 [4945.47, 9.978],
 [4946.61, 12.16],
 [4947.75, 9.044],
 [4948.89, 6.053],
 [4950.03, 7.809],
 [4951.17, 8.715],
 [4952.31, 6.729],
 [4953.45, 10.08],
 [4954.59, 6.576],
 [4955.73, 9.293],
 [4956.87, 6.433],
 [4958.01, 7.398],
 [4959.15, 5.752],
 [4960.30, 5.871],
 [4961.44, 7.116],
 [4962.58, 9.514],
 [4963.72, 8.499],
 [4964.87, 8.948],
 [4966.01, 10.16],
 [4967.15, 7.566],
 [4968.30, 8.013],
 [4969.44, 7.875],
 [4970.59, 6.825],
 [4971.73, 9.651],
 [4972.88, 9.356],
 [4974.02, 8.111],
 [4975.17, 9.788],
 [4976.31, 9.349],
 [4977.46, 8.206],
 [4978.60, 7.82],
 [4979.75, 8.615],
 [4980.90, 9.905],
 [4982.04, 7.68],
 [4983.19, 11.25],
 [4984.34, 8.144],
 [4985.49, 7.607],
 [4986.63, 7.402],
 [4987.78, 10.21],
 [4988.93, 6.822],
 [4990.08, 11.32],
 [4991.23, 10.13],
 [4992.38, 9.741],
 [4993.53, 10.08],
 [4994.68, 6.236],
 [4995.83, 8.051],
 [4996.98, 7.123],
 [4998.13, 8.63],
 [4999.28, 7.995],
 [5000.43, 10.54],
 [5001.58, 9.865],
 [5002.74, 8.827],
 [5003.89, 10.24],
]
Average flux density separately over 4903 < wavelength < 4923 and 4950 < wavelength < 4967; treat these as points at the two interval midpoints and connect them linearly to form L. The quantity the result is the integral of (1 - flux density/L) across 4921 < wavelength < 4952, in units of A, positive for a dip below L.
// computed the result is -3.1 A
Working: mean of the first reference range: 8.32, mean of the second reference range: 7.92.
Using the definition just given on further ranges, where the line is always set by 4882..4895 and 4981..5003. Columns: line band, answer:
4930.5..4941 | -1.5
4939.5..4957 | -0.5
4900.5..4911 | 1.0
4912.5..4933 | -1.2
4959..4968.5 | 0.6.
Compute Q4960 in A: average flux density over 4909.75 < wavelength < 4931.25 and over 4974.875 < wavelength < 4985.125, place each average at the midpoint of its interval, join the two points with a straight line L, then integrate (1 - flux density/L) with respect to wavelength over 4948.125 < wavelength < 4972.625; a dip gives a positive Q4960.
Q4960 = 2.6 A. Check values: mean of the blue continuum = 8.63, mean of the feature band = 7.88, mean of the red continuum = 8.92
